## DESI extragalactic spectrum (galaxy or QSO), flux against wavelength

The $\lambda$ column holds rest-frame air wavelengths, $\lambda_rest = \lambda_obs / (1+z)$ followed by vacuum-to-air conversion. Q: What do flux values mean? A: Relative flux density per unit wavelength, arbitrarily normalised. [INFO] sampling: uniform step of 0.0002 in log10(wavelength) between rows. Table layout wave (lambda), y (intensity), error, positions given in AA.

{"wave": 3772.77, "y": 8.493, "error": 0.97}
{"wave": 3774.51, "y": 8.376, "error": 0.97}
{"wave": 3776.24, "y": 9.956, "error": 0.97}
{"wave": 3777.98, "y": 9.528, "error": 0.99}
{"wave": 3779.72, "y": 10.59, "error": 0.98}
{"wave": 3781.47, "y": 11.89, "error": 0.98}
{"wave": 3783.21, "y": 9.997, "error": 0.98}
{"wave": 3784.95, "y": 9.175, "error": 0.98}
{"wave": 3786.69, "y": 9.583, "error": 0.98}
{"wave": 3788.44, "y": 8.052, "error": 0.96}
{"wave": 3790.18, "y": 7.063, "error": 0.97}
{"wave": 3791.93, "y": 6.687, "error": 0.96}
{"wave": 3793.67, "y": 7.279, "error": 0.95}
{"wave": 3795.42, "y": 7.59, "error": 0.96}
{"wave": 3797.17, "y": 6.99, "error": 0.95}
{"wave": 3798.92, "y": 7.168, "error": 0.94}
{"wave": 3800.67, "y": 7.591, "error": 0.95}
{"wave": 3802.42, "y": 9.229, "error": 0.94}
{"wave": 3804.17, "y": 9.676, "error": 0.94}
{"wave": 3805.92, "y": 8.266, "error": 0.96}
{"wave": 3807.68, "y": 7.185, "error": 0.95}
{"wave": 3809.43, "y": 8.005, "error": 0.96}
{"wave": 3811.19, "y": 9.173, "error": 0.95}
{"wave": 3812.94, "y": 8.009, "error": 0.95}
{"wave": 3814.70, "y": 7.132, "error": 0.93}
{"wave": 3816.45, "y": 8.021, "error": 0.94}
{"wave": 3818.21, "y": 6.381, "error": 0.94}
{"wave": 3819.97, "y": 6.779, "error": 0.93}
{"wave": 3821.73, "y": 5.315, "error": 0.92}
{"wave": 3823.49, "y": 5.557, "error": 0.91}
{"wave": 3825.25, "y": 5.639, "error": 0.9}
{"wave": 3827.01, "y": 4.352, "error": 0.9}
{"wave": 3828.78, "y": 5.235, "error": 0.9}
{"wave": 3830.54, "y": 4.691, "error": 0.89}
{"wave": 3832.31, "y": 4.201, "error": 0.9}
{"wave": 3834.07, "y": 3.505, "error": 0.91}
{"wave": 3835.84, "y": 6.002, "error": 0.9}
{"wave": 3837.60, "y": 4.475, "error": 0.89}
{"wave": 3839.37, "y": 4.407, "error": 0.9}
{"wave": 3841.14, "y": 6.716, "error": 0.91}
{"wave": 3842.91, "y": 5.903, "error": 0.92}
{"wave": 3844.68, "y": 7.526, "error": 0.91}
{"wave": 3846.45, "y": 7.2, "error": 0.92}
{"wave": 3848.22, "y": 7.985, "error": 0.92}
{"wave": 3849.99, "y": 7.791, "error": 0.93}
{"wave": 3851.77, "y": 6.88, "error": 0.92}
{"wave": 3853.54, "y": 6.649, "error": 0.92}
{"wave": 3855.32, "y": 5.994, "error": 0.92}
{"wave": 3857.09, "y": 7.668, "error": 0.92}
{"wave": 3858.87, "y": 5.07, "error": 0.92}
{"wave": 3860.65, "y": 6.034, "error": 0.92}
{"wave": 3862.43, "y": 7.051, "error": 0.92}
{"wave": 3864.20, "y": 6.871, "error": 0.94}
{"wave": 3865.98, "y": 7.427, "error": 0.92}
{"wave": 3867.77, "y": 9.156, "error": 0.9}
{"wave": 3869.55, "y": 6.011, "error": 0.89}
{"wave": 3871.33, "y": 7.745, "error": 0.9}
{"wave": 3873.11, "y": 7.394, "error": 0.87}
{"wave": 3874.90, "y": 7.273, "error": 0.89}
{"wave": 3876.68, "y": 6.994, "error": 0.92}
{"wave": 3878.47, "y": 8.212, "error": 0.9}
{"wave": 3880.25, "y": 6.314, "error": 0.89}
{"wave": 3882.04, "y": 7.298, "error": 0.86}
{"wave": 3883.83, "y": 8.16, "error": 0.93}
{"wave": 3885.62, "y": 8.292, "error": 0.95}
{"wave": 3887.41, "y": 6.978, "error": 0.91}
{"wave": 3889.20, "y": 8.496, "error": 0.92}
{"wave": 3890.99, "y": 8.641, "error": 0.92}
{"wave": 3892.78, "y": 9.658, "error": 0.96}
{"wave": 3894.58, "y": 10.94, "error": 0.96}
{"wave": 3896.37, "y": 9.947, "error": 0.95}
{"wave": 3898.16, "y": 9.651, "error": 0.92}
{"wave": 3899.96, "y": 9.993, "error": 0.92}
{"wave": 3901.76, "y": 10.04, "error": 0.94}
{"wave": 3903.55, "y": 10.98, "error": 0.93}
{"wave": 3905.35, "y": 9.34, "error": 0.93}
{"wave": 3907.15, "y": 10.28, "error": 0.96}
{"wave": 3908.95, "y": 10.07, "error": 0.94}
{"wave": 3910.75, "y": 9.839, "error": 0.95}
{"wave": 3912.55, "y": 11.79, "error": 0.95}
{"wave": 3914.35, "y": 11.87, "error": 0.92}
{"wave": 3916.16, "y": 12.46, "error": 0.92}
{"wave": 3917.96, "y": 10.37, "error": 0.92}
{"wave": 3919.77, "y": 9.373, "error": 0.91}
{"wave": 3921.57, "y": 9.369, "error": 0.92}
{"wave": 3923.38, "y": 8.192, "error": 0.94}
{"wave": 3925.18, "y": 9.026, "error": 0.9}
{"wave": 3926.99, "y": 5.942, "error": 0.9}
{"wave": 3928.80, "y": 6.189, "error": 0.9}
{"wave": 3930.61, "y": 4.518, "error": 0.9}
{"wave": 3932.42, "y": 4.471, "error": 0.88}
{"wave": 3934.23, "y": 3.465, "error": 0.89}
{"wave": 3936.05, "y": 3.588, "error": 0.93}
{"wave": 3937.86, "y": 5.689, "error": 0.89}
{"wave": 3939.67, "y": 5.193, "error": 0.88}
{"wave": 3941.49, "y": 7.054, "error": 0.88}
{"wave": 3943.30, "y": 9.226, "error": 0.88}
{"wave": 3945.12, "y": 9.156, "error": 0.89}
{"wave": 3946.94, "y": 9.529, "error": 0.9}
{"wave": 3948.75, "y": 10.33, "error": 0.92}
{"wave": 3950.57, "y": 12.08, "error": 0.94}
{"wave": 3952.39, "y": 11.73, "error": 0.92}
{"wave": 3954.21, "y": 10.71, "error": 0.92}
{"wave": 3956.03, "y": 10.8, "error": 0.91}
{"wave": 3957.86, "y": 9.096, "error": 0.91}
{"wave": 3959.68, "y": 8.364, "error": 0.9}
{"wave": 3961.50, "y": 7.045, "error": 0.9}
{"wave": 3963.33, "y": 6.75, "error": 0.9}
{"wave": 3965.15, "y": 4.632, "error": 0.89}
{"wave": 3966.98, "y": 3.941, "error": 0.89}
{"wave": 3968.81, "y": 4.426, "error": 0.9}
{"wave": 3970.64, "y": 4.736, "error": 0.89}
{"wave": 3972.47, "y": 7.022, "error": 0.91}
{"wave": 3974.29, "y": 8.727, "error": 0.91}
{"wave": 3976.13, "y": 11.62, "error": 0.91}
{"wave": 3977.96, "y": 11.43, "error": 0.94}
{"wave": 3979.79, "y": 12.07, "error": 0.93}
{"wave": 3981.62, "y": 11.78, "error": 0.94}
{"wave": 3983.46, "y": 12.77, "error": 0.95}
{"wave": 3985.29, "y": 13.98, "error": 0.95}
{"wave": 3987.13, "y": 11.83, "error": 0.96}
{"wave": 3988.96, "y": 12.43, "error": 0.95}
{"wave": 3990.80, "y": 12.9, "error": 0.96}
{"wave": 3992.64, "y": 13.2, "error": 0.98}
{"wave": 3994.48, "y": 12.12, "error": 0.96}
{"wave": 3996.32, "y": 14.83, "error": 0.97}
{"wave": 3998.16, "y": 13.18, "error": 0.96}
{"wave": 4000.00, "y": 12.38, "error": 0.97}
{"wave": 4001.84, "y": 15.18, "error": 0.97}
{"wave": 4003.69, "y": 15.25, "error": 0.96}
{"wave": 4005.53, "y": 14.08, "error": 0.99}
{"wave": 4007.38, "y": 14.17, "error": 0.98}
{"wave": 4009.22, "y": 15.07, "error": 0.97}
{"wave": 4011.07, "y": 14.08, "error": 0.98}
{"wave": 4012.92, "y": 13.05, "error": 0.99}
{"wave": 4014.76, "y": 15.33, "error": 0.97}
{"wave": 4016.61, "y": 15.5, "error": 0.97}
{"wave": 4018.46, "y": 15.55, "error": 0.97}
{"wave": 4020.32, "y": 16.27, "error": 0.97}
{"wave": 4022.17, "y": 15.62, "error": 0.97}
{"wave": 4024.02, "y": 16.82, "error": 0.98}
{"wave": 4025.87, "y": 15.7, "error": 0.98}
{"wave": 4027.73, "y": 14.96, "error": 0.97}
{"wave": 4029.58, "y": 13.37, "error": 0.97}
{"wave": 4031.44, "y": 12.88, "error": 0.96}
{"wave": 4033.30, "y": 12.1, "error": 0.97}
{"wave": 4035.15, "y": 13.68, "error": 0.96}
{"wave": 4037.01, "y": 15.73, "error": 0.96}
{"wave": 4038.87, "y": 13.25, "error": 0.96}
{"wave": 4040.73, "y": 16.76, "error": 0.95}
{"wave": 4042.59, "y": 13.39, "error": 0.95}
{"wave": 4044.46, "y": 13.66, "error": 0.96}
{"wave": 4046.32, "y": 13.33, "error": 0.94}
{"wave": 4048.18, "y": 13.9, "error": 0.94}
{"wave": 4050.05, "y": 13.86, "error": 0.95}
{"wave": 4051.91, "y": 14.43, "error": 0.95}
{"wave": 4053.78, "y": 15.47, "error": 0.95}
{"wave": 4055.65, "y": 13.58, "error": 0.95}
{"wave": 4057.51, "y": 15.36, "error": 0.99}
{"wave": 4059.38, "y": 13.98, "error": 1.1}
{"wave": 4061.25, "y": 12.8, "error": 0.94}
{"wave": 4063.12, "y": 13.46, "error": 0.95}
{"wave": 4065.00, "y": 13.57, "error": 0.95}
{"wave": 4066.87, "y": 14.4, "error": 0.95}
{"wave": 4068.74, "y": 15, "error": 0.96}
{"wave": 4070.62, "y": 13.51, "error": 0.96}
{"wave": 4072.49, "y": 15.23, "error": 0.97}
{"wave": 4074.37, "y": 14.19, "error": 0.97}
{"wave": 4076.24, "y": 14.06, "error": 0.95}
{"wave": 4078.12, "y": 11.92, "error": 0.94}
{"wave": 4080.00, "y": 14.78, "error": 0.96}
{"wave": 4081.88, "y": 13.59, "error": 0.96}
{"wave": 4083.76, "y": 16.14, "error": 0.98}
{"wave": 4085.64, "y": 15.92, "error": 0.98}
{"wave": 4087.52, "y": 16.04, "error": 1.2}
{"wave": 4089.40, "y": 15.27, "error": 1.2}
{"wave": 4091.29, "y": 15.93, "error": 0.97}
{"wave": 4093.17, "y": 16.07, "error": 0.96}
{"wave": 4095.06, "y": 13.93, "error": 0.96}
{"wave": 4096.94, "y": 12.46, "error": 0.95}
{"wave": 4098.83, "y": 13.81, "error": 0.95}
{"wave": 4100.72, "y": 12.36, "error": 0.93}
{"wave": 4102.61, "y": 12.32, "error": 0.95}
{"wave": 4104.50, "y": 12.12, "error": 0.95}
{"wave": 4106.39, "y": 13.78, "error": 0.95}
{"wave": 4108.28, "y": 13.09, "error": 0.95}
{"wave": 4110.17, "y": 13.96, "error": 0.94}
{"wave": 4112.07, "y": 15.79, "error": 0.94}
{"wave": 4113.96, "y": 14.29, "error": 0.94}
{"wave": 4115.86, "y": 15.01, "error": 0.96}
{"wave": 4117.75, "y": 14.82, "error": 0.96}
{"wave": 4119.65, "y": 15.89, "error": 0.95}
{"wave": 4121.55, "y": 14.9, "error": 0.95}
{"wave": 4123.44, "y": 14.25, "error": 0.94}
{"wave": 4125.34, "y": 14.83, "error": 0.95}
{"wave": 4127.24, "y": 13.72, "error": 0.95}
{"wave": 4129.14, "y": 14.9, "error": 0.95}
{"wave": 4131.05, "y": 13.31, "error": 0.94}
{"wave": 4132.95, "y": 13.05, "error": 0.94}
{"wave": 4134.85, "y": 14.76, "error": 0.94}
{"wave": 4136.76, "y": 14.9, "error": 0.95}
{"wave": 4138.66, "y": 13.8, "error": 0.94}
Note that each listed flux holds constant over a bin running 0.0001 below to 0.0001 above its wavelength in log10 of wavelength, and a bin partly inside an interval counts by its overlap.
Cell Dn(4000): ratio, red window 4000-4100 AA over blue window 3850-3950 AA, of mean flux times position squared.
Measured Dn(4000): 1.93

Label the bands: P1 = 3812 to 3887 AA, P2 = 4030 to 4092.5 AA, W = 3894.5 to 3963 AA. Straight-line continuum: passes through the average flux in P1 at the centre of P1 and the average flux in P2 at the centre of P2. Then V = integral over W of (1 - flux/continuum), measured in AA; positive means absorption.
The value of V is 3.7 AA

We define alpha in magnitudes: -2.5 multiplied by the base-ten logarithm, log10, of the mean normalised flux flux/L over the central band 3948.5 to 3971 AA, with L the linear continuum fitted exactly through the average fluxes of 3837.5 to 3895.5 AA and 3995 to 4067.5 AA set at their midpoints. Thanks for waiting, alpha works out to 0.36 mag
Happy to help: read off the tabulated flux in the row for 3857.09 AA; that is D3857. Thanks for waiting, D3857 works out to 7.668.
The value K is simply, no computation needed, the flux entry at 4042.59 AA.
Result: 13.39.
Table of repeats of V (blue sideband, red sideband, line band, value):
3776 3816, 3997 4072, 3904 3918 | 0.7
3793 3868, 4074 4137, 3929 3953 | 6.2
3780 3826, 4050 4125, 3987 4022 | -4.7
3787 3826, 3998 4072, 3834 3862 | 7.6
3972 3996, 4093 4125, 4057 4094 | -3.0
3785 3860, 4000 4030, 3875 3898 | 2.9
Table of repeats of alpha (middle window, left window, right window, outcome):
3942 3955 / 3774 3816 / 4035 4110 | 0.13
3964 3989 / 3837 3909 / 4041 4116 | 0.19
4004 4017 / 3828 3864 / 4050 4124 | -0.23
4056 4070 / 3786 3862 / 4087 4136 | -0.09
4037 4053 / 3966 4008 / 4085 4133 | -0.11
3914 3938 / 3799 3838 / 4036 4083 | 0.31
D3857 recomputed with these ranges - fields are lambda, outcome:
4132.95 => 13.05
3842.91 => 5.903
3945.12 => 9.156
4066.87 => 14.4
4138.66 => 13.8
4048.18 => 13.9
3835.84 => 6.002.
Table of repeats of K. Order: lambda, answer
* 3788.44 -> 8.052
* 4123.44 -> 14.25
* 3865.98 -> 7.427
